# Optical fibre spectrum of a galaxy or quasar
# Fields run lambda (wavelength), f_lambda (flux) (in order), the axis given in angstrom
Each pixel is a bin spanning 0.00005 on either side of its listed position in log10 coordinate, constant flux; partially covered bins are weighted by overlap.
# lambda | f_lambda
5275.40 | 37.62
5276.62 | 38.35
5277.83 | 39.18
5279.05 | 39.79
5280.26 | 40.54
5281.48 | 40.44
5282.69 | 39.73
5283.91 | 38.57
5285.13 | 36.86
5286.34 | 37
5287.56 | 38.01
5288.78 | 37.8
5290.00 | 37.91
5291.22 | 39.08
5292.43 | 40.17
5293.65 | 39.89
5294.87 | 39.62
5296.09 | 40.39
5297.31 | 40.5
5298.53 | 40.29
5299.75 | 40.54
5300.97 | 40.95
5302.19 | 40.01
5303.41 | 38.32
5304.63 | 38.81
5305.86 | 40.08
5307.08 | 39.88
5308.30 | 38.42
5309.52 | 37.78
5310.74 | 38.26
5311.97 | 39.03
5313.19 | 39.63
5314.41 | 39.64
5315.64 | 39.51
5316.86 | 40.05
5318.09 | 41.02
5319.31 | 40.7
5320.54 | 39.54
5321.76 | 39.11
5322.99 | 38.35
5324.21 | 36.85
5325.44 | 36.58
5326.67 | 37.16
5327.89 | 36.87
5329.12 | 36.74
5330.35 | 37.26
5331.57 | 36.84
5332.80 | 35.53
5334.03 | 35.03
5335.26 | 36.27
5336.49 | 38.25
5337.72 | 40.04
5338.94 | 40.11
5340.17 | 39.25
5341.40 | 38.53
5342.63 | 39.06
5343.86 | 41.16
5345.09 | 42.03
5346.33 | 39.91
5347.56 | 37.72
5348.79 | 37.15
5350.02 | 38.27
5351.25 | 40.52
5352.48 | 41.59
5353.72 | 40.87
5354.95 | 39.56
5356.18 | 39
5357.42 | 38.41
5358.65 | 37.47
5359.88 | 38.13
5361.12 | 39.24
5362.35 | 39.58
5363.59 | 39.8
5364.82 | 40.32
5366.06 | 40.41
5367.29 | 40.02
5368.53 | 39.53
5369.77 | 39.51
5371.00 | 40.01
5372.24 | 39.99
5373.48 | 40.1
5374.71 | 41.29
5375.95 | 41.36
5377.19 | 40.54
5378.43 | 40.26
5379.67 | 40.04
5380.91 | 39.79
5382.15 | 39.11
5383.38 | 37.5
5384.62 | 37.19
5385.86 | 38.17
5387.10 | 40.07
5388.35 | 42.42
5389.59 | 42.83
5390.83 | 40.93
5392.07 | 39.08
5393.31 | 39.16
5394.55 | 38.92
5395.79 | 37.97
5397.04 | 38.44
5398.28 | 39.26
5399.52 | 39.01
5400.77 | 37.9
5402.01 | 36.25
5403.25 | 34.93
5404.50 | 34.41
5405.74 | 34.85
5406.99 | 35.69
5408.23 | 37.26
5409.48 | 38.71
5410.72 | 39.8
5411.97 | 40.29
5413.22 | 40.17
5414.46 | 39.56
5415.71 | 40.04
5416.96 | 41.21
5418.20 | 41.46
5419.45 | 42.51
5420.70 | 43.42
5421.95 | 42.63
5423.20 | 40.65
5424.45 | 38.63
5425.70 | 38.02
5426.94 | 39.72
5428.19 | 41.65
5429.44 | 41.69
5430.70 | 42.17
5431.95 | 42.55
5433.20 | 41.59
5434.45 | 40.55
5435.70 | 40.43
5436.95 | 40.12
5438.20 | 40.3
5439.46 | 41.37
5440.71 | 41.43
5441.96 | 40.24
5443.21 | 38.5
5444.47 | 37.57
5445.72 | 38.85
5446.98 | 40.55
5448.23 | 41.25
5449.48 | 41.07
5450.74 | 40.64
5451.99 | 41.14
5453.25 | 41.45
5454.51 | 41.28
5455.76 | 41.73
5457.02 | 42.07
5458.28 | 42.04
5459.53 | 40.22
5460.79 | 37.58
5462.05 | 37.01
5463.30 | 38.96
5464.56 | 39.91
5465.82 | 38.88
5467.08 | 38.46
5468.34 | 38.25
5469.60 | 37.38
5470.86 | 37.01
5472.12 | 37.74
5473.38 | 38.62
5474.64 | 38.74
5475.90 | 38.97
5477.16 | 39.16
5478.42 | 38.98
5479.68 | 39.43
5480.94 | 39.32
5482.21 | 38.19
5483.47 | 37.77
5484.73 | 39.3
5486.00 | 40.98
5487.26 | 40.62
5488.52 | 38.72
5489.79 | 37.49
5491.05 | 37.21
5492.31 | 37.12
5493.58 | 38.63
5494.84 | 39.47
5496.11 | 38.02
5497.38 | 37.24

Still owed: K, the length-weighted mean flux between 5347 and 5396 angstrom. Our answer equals 39.6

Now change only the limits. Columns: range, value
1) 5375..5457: 39.8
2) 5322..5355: 38.4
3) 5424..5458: 40.6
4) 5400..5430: 39.2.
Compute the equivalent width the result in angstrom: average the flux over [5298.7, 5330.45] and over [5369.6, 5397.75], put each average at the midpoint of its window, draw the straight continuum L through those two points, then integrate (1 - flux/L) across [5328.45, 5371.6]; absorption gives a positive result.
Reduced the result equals 0.5 angstrom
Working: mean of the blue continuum 38.9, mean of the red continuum 39.8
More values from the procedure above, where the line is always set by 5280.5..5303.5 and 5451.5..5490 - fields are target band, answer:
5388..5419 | 0.4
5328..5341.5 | 0.6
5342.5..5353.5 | -0.1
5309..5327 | 0.2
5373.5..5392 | -0.4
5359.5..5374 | -0.2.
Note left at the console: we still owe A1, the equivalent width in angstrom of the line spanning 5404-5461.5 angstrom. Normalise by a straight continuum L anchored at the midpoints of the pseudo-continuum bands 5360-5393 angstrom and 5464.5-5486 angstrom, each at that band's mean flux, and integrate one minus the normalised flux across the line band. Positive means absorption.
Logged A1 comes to -1.5 angstrom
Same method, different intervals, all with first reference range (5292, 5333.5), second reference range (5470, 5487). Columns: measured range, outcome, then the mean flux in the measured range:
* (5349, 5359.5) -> -0.1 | 39.4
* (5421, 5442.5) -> -1.1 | 40.9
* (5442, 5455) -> -0.5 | 40.2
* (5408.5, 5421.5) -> -0.6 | 40.6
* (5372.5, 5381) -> -0.4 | 40.5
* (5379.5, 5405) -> 0.1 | 38.7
